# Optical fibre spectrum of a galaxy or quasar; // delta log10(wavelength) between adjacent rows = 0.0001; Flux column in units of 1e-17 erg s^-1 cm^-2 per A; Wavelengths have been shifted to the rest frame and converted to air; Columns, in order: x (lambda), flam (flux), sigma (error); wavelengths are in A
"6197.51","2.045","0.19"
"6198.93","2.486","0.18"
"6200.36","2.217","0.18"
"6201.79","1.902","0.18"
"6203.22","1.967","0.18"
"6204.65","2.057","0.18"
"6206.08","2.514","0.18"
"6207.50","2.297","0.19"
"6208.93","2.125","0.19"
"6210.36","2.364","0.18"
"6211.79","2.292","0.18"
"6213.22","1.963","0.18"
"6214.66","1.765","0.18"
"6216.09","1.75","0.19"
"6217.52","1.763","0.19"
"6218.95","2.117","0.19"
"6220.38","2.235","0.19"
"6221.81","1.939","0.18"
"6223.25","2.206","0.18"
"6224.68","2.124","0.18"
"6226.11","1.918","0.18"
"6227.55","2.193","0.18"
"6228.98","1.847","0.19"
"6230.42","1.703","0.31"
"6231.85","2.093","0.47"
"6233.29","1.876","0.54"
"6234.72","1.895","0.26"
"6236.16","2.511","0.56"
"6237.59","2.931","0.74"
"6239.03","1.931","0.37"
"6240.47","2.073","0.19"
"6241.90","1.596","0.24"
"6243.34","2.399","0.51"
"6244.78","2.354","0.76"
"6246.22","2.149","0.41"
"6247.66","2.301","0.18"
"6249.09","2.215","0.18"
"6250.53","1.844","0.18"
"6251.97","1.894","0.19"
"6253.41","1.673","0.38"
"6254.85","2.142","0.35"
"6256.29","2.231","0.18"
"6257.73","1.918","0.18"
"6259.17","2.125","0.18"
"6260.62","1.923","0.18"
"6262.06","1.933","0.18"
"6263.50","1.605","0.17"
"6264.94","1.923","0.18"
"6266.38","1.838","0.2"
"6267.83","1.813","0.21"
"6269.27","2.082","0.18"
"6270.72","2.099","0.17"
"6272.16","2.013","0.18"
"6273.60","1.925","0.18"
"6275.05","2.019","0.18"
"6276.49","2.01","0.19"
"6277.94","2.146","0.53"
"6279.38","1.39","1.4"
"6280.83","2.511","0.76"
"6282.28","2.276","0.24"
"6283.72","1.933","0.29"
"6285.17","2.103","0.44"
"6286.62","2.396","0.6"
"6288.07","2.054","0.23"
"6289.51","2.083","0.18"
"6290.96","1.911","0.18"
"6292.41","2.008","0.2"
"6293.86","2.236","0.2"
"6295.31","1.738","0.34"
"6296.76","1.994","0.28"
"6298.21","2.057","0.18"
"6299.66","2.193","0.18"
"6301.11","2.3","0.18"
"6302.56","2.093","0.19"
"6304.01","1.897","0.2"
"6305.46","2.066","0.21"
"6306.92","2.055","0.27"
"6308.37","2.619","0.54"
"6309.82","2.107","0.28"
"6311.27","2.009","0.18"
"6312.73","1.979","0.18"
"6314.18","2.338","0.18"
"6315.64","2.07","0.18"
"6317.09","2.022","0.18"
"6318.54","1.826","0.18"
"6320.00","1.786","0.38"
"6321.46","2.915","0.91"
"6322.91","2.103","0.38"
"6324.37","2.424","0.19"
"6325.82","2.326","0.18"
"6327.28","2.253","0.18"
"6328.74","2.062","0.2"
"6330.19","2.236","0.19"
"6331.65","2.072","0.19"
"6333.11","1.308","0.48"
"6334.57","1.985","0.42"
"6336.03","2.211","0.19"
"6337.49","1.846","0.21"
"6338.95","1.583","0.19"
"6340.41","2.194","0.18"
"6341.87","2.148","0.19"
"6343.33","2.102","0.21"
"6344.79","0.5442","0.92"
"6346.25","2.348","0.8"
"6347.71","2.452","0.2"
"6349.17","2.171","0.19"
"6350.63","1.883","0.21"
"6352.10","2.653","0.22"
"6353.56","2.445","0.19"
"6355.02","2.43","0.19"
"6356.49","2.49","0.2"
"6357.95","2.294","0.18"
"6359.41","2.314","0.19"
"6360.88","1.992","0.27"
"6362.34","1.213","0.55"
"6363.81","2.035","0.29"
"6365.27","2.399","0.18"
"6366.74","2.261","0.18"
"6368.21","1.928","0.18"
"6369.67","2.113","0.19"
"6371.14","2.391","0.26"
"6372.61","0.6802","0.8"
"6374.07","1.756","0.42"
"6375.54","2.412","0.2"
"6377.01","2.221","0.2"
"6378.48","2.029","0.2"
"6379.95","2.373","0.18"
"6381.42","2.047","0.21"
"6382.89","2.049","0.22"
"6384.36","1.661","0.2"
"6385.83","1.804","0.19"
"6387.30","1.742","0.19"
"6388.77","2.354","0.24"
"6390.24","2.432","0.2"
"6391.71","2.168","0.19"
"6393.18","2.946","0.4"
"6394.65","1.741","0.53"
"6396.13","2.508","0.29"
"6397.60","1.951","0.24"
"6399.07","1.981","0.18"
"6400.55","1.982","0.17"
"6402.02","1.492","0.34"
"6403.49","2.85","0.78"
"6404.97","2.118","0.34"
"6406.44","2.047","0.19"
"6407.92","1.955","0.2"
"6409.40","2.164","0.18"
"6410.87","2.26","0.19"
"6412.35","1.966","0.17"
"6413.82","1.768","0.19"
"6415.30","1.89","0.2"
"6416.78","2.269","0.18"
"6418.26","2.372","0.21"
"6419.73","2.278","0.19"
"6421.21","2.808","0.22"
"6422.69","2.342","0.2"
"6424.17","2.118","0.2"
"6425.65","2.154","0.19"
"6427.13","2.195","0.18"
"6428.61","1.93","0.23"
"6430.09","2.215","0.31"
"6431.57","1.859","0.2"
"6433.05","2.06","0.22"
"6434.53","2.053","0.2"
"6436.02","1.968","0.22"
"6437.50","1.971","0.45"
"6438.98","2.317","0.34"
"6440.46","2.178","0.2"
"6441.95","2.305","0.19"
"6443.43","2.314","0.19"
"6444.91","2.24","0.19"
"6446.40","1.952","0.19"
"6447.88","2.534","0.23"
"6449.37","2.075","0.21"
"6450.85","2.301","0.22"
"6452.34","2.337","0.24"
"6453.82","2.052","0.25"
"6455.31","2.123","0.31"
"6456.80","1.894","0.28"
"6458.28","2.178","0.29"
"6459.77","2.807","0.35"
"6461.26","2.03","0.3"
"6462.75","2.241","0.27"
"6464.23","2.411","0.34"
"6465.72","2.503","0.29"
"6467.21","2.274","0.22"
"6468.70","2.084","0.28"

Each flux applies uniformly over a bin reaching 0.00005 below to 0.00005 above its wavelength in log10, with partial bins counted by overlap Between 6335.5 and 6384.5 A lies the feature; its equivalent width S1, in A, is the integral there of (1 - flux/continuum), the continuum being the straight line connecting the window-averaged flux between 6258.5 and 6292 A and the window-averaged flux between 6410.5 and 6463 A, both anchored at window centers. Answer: 1.0 A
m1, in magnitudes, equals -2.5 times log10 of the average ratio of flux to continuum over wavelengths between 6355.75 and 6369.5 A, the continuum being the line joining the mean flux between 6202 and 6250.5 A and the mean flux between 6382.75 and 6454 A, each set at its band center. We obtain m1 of 0.01 mag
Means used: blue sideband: 2.1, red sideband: 2.15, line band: 2.1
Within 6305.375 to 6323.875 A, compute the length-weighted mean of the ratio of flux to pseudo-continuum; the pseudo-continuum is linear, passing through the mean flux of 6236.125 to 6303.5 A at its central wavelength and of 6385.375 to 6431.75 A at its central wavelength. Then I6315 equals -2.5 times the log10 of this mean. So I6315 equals -0.033 mag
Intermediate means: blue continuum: 2.06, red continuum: 2.15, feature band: 2.15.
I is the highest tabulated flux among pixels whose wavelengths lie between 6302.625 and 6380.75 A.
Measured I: 2.915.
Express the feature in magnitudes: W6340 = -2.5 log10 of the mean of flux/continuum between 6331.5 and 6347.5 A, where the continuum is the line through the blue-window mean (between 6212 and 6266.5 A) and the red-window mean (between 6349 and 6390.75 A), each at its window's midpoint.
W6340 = 0.12 mag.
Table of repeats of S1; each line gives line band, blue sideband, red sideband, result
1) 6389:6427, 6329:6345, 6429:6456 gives -2.2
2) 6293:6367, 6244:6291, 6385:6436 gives -0.8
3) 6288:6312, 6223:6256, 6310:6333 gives 0.4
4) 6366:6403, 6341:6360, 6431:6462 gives 2.2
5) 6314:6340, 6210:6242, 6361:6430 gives 0.0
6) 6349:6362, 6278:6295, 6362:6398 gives -1.3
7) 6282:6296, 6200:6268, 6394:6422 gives 0.1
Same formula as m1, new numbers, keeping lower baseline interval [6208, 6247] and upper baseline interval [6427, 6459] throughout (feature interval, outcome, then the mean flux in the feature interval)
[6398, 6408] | 0.03 mag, 2.06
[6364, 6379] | 0.05 mag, 2.02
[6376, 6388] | 0.06 mag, 2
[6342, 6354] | 0.02 mag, 2.07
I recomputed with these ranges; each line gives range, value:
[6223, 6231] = 2.206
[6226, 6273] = 2.931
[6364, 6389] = 2.412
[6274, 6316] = 2.619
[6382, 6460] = 2.946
